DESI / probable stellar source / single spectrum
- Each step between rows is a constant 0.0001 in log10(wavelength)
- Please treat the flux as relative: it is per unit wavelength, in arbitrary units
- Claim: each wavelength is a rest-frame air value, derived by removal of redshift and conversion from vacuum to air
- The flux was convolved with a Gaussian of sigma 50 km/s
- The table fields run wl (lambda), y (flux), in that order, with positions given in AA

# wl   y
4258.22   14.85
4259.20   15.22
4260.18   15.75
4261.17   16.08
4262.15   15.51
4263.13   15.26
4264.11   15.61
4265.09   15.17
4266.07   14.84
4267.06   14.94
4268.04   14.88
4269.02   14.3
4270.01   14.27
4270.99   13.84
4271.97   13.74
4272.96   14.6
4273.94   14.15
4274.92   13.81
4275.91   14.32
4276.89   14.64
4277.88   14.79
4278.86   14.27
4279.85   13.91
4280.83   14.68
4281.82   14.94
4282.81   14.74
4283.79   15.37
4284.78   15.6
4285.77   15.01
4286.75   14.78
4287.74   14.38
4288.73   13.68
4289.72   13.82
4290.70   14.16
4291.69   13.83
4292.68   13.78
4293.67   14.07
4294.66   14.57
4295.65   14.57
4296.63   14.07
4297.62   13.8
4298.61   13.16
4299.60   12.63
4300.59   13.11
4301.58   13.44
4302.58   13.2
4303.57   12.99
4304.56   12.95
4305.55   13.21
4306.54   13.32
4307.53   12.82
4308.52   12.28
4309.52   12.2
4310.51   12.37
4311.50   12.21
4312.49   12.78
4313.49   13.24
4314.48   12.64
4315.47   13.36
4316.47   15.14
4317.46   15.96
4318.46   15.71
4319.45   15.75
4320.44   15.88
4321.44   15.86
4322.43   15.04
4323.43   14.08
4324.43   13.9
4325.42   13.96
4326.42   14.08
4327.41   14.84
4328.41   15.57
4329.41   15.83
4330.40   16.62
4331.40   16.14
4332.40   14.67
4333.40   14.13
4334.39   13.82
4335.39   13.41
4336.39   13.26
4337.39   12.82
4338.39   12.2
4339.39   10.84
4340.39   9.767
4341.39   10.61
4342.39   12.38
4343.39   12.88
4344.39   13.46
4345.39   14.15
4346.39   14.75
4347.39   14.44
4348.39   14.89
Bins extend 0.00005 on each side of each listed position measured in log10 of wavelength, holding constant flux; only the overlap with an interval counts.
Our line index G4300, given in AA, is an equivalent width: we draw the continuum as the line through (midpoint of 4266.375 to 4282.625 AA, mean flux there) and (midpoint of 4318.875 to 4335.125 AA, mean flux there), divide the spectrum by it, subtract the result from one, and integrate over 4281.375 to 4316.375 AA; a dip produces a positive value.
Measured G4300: 2.4 AA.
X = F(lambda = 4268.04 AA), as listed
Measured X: 14.88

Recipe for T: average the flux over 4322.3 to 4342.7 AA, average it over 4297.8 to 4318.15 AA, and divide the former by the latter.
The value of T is 1.0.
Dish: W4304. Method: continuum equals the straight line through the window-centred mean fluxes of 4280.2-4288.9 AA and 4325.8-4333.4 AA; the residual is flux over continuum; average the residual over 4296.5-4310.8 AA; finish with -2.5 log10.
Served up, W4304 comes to 0.16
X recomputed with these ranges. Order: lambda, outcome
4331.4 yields 16.14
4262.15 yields 15.51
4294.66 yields 14.57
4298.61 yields 13.16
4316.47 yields 15.14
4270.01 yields 14.27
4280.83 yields 14.68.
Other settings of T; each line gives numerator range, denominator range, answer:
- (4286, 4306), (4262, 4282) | 0.94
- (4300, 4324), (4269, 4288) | 0.95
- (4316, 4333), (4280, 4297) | 1.05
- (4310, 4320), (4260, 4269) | 0.91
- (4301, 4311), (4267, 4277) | 0.90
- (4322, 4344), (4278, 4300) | 0.96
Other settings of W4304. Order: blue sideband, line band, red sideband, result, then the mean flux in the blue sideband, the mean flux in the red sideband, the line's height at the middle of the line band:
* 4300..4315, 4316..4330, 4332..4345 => -0.187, 12.8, 12.6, 12.7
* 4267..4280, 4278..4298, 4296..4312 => -0.056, 14.3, 13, 13.7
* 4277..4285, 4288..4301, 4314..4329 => 0.072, 14.7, 14.8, 14.8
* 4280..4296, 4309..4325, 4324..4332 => 0.062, 14.5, 15.1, 15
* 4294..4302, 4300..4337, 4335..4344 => -0.098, 13.7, 12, 12.9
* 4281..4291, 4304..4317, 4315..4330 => 0.150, 14.7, 15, 14.9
